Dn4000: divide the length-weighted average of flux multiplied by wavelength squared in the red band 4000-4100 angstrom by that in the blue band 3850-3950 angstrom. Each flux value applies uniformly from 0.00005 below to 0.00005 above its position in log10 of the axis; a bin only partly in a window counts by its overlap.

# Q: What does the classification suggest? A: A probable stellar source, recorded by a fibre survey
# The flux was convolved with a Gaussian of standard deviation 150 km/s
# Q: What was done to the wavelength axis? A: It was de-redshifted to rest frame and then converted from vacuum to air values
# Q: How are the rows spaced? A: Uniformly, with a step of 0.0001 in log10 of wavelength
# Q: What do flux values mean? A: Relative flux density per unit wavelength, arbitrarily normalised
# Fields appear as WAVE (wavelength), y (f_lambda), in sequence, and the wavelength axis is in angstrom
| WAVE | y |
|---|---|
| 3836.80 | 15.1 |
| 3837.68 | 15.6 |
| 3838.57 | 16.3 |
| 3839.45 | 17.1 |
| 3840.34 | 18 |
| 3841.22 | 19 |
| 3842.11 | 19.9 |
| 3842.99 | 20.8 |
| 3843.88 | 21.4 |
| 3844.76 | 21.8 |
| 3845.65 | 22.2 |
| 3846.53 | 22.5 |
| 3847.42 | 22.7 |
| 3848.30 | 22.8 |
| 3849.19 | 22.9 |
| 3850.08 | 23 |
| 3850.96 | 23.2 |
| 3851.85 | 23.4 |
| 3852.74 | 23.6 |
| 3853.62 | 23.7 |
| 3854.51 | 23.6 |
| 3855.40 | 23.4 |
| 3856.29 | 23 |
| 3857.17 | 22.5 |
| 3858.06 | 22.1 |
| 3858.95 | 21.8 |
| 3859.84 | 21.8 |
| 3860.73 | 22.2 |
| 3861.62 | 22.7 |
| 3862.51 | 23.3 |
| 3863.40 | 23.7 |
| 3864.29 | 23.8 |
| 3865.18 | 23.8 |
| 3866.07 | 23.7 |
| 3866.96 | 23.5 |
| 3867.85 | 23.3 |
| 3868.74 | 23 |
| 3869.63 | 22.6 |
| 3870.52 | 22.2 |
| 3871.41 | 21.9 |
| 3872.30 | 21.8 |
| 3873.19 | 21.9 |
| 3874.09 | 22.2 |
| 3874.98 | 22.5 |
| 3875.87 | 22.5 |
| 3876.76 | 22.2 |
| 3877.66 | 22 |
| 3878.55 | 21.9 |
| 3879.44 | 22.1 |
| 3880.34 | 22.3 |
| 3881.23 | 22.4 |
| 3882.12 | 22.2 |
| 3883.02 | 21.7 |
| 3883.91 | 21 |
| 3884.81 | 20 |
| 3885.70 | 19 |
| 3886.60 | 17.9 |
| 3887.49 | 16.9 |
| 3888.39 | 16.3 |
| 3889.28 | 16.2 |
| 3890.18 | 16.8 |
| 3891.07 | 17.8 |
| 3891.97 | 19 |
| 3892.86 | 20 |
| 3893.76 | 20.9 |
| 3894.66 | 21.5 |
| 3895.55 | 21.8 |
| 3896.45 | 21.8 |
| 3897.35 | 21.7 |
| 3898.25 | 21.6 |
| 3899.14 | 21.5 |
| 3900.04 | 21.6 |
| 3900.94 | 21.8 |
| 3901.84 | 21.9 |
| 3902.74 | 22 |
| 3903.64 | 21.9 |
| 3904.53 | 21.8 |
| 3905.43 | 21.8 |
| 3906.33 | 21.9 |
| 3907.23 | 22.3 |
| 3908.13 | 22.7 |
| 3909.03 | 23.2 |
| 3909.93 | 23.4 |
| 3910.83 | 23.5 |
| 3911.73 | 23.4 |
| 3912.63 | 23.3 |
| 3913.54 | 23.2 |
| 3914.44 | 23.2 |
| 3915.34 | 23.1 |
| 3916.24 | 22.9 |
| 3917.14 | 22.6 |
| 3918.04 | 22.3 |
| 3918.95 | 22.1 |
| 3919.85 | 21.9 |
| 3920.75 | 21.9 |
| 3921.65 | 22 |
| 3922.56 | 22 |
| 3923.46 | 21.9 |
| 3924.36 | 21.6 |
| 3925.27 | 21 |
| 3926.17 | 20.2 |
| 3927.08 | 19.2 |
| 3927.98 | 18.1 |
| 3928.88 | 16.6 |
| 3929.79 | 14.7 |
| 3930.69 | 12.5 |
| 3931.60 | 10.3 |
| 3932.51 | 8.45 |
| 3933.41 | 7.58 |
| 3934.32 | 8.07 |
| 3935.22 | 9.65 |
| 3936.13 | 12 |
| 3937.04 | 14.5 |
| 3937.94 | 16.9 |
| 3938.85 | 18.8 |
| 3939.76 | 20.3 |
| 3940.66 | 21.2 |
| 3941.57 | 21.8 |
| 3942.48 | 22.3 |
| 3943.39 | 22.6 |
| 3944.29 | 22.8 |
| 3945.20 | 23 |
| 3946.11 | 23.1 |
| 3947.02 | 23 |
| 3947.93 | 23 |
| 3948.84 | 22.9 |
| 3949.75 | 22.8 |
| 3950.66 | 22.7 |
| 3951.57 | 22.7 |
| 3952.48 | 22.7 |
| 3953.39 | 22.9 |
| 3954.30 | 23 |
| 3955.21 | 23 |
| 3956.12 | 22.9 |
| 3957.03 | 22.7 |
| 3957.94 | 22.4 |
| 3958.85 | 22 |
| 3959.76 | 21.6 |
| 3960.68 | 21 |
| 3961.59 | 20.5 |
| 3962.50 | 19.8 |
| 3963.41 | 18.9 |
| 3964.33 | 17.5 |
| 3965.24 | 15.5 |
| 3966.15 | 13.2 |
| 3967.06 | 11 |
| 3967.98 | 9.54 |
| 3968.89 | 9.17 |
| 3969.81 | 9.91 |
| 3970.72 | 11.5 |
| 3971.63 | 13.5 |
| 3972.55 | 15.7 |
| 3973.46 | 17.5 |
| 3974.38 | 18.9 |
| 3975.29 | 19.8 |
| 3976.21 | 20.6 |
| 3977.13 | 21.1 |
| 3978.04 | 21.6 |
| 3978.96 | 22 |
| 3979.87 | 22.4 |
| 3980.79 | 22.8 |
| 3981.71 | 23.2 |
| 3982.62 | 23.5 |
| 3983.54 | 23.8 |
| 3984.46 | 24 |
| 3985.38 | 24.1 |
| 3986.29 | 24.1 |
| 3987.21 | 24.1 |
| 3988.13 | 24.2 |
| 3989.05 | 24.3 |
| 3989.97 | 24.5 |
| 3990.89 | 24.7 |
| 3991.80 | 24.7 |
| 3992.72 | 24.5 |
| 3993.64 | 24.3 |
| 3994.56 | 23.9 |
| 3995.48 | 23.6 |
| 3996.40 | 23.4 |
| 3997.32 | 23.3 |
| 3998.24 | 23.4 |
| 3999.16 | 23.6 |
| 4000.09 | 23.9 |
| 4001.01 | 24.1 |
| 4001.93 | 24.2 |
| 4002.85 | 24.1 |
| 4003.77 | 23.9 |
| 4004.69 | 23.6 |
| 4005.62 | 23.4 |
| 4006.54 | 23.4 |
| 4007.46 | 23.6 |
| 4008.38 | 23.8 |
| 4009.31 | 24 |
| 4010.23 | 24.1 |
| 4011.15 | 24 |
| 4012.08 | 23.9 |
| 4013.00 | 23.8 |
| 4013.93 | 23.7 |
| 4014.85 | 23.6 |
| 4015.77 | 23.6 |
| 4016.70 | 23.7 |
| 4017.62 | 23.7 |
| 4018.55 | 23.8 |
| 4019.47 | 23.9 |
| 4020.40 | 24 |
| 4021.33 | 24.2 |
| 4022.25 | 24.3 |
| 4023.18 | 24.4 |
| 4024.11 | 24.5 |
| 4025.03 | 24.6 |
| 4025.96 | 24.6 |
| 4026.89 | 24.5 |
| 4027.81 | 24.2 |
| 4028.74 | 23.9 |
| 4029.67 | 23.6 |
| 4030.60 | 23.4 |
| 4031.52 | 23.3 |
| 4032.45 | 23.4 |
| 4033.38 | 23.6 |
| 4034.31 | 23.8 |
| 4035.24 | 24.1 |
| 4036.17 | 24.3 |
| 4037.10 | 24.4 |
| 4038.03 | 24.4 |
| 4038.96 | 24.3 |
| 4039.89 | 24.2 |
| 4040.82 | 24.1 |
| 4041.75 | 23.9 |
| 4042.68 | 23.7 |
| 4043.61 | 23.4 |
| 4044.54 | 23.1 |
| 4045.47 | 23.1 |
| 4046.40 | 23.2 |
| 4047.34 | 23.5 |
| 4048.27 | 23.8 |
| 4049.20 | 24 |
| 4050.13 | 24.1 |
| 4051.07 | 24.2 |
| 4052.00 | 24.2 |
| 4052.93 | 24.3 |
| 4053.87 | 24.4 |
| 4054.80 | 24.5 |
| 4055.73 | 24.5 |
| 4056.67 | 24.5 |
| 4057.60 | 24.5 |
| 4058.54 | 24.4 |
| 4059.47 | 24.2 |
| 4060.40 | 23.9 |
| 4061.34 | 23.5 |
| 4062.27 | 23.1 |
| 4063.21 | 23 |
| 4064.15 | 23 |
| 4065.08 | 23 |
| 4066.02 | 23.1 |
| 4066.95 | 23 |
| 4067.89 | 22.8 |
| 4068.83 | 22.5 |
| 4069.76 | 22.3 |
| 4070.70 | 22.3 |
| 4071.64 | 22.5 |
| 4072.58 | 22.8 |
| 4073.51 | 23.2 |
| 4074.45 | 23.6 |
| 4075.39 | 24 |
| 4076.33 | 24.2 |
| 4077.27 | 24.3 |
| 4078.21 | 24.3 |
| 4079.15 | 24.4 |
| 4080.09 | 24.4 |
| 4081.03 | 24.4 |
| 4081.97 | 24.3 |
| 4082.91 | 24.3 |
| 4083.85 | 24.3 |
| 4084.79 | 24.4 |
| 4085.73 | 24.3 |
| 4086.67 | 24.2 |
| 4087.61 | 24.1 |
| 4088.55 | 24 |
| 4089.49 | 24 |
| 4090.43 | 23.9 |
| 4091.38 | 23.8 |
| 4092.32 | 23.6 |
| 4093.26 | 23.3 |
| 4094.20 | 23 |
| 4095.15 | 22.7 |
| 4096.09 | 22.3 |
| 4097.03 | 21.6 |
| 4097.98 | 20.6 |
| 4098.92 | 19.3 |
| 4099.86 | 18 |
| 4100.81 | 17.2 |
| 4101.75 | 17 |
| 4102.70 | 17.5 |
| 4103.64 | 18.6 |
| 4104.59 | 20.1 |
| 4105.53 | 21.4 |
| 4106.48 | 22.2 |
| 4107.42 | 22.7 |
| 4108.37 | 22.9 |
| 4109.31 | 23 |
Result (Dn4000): 1.22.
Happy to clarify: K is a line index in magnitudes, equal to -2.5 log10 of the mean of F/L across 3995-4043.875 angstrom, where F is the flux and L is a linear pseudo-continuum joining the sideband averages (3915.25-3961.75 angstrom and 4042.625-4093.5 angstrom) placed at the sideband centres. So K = -0.08 mag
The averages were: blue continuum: 19.8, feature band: 23.9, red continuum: 23.7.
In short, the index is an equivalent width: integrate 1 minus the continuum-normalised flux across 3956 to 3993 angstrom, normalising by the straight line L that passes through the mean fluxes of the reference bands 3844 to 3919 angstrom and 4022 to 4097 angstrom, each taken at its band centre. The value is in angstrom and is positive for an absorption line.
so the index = 4.8 angstrom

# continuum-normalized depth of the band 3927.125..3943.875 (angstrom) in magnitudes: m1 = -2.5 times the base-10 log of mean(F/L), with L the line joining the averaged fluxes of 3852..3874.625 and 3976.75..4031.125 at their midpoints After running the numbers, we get 0.446 mag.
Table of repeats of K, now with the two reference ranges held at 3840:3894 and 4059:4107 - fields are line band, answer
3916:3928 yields 0.019 mag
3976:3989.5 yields -0.044 mag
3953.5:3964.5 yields 0.032 mag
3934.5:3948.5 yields 0.132 mag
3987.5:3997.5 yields -0.090 mag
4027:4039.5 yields -0.070 mag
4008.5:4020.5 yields -0.070 mag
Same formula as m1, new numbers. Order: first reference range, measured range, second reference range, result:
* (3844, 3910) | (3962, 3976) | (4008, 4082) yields 0.468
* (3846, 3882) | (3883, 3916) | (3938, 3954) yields 0.070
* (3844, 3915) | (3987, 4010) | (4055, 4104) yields -0.067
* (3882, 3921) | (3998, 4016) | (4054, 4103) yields -0.070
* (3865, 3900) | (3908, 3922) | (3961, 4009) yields -0.086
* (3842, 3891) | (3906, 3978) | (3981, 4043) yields 0.186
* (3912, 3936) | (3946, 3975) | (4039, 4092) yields 0.046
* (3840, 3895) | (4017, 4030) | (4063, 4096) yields -0.051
